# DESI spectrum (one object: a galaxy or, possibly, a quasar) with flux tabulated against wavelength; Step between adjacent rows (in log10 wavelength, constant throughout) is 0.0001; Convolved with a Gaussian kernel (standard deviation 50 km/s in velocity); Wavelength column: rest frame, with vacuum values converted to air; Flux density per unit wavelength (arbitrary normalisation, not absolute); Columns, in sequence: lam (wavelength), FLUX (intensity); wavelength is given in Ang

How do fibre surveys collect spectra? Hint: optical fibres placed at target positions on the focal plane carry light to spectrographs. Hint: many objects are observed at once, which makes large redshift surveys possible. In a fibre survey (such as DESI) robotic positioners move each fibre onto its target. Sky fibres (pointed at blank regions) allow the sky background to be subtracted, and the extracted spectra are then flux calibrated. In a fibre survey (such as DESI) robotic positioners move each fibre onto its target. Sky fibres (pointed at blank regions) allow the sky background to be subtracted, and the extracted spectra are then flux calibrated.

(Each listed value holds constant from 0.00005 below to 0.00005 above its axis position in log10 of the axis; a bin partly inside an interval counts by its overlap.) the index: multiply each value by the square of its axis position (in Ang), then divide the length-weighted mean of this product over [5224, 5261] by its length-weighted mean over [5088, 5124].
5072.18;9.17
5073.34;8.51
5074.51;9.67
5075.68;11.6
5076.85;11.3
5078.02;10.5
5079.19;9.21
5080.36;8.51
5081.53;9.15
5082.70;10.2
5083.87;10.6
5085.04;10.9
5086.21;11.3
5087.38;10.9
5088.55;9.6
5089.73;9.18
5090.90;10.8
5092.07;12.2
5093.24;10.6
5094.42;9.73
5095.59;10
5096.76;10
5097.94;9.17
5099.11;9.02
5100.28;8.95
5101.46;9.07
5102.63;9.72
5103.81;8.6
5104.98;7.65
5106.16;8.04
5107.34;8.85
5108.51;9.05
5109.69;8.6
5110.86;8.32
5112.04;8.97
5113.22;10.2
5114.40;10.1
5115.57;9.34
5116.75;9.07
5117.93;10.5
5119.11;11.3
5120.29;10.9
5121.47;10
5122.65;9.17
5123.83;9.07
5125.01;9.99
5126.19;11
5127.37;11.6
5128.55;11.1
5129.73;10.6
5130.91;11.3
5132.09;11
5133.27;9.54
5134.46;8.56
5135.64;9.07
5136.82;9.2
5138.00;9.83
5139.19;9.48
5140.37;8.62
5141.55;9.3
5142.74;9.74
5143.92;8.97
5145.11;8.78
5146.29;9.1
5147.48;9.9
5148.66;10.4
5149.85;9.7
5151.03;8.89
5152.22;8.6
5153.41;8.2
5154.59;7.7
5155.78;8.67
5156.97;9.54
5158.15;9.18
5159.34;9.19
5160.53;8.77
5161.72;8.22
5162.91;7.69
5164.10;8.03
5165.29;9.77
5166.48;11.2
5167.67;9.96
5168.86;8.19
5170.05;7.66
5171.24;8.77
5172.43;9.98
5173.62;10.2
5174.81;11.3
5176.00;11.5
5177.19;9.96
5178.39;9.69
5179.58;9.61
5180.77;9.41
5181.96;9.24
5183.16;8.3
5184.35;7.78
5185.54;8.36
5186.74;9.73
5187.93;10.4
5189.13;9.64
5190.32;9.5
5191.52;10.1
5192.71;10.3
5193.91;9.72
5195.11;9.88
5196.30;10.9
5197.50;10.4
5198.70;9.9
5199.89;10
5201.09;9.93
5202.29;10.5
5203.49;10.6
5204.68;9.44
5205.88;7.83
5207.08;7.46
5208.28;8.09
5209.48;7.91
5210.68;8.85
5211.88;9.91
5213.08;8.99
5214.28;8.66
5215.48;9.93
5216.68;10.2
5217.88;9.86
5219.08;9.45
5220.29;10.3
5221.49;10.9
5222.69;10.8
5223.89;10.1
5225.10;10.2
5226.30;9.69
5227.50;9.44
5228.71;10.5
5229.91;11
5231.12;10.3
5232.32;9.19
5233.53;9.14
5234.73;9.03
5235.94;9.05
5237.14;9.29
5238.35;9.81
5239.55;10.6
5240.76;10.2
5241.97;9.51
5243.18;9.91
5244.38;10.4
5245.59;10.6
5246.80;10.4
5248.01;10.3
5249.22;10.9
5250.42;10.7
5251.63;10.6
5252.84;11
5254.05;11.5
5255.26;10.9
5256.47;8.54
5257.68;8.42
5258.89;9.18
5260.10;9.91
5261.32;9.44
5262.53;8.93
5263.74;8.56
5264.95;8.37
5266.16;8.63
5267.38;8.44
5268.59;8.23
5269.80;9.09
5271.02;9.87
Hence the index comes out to 1.10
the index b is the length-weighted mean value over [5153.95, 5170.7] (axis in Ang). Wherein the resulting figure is 8.84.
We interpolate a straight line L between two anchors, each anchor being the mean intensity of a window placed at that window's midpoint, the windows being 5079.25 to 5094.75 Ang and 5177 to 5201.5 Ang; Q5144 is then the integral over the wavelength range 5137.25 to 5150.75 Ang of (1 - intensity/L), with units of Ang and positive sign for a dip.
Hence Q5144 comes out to 0.7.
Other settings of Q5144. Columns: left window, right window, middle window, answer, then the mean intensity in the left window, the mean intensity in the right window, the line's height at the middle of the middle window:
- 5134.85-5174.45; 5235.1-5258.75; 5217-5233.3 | -0.4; 9.12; 10.1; 9.88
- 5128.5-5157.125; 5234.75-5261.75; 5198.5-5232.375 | 0.6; 9.4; 10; 9.83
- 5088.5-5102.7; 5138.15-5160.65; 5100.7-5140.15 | -0.6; 9.86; 9.11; 9.52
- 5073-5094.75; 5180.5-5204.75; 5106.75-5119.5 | 0.8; 10.3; 9.73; 10.1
